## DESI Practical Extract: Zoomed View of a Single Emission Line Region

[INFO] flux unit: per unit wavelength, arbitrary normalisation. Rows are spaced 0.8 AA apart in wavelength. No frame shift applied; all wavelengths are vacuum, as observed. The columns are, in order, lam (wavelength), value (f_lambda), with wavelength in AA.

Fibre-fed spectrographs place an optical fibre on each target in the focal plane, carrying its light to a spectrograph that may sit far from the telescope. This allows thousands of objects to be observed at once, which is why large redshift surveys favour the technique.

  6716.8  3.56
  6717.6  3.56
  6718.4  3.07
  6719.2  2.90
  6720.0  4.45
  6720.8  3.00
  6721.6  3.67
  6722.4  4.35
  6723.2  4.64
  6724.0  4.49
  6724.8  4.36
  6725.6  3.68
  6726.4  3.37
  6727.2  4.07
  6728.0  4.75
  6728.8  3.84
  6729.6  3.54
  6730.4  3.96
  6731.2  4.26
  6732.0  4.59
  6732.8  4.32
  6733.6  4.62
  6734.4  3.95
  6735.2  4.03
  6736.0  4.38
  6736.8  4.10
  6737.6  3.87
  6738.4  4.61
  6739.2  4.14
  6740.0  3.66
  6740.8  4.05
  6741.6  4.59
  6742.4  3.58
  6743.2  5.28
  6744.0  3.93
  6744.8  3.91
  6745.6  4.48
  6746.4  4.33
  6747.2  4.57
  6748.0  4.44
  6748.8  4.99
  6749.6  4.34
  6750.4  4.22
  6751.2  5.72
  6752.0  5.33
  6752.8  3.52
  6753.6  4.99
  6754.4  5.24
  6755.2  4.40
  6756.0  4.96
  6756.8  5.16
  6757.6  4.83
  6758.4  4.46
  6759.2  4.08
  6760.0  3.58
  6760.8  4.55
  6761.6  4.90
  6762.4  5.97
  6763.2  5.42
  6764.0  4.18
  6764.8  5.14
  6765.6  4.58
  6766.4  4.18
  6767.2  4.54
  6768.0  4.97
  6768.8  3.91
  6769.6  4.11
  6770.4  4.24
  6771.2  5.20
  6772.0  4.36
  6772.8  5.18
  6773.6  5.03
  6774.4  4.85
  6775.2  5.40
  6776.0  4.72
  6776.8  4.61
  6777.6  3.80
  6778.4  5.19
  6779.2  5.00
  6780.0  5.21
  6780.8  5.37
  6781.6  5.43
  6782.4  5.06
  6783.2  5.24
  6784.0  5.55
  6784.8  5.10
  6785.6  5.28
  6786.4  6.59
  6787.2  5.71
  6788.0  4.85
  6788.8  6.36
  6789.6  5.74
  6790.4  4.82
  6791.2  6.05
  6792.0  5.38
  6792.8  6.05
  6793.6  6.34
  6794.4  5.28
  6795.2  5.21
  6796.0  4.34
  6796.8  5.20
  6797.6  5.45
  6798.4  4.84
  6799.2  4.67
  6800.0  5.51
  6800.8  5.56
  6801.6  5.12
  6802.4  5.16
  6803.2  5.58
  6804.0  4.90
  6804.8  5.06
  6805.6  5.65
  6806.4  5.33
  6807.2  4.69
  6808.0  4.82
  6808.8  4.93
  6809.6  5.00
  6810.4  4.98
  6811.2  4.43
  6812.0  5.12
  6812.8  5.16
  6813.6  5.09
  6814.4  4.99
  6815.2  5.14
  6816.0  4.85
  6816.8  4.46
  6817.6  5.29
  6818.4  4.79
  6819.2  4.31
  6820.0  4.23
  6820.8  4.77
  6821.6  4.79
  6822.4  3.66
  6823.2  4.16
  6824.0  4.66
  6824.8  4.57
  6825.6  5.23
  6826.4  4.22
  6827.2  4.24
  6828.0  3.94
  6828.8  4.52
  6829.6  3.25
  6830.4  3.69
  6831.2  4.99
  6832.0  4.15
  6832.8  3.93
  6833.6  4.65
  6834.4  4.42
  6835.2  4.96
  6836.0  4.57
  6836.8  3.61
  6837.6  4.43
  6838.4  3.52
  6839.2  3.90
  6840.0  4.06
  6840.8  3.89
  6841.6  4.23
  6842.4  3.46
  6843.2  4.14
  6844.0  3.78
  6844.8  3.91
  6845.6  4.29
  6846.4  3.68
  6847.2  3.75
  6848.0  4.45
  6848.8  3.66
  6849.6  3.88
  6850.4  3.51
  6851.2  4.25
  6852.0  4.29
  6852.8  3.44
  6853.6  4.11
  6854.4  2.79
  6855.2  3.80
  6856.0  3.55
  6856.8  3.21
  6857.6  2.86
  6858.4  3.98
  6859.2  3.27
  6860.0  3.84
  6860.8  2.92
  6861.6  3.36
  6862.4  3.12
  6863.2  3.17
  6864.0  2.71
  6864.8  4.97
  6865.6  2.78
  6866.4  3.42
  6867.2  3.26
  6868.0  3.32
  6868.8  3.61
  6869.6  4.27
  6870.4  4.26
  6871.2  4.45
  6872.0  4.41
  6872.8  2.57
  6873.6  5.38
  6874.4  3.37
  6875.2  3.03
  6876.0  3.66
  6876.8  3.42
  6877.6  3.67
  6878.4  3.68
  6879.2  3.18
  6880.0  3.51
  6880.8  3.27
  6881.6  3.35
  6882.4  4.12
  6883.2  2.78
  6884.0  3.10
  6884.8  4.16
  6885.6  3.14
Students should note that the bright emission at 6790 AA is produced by Mg II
